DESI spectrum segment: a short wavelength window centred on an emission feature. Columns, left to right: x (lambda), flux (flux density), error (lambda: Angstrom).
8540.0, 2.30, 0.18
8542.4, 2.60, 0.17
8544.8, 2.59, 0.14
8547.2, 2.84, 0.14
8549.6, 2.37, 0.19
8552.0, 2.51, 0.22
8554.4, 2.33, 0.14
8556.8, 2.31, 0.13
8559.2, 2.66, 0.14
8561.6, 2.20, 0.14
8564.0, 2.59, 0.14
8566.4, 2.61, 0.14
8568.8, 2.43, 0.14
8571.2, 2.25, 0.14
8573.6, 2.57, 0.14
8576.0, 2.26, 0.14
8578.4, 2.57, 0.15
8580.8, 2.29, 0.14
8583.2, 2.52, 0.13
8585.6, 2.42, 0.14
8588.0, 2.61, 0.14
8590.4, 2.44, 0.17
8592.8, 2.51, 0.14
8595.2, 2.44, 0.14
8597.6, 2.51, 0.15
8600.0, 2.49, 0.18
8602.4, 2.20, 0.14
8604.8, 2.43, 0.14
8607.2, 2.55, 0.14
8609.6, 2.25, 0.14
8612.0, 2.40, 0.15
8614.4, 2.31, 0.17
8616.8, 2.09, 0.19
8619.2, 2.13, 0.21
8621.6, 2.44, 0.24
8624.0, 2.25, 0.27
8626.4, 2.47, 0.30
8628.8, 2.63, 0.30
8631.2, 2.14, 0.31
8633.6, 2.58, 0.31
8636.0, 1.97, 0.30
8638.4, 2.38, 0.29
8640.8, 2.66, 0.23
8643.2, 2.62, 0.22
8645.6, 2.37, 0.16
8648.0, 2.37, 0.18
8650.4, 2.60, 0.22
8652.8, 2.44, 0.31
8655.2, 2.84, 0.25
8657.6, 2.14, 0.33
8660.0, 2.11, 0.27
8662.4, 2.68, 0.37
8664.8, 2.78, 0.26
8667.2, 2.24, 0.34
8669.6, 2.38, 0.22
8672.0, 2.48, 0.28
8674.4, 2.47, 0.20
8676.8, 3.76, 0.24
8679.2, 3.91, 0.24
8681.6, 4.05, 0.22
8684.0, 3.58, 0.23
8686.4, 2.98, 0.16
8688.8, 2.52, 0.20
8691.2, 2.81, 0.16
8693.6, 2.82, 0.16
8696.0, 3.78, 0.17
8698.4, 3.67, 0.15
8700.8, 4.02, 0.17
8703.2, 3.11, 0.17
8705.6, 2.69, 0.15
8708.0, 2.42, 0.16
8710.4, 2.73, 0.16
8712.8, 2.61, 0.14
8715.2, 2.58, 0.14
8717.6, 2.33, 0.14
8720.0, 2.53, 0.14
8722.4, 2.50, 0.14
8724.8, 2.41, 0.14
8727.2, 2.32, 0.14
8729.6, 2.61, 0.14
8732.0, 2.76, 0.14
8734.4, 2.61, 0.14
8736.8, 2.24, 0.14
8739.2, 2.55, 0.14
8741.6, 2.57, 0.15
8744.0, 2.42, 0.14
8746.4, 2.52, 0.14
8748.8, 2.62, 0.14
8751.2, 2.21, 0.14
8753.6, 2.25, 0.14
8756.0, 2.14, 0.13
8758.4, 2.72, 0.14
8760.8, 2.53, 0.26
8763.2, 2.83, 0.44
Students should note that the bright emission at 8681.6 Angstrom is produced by [S II] 6716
